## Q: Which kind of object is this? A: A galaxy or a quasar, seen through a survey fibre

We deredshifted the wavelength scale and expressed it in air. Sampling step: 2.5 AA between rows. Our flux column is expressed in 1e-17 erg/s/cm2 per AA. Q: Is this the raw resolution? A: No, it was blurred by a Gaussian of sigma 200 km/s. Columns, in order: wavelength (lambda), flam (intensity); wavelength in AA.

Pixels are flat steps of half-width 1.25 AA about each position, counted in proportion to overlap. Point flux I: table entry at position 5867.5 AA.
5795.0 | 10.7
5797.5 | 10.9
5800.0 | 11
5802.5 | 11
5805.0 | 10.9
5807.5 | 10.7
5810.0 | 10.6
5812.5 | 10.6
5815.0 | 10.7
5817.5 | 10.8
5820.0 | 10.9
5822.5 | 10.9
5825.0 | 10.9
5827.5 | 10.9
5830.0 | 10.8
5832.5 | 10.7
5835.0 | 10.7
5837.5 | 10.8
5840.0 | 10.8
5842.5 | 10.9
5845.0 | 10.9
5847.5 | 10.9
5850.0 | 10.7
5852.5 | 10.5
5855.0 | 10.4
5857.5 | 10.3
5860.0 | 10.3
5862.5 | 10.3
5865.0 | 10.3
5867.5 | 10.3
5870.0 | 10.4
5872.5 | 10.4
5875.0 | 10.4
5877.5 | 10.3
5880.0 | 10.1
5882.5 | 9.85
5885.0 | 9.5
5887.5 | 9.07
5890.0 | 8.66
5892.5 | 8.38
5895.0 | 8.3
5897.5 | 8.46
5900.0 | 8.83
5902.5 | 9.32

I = 10.3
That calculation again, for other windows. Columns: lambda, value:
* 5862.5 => 10.3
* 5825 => 10.9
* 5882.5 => 9.85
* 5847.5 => 10.9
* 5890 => 8.66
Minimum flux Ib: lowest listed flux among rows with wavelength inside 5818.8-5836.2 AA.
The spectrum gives 10.7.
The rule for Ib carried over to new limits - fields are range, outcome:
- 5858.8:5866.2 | 10.3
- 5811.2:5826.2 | 10.6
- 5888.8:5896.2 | 8.3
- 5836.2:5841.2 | 10.8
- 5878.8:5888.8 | 9.07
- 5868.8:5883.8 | 9.85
